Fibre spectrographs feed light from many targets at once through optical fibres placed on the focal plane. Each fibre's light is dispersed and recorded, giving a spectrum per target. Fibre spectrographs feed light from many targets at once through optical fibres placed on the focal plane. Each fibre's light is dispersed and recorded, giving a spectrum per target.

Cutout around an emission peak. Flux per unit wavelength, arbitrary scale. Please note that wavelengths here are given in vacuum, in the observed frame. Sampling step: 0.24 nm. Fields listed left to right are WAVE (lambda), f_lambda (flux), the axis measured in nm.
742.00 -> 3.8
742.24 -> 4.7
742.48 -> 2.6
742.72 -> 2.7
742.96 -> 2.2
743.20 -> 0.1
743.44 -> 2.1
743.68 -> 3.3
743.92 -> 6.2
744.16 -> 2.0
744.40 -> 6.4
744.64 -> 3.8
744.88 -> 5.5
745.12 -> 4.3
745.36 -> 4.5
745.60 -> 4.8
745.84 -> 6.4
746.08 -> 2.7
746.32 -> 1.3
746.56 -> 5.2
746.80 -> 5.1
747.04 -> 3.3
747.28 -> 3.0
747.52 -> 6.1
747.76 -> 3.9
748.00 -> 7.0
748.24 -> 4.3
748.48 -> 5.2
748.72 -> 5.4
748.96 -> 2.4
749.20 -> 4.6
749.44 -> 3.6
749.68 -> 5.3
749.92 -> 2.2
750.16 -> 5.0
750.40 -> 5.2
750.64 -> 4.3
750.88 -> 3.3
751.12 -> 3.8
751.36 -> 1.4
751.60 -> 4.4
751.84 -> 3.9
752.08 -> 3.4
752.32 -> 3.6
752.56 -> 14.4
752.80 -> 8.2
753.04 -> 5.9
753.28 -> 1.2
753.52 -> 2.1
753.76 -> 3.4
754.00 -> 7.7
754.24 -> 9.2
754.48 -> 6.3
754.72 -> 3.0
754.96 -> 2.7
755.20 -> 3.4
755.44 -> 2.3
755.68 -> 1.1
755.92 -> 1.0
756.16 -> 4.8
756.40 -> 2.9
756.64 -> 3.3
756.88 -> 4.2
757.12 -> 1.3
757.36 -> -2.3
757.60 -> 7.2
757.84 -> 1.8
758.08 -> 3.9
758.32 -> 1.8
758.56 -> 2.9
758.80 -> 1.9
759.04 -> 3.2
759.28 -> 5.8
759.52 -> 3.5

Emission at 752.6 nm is [S II]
